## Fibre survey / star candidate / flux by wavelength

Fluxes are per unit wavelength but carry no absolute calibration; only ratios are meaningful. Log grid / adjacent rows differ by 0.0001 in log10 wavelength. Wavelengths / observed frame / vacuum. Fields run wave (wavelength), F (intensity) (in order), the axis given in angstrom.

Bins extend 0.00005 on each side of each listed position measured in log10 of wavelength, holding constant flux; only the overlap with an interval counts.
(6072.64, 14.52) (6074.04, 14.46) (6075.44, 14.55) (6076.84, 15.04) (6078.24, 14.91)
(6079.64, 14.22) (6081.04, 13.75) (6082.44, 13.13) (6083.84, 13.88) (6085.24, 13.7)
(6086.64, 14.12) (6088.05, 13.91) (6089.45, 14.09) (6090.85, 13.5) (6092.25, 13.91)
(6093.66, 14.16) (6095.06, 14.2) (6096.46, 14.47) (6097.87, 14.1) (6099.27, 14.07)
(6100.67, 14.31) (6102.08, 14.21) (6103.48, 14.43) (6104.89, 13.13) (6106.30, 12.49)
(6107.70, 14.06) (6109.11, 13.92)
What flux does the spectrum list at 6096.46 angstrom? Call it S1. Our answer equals 14.47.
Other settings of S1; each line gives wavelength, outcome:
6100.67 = 14.31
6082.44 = 13.13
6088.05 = 13.91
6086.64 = 14.12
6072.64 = 14.52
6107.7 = 14.06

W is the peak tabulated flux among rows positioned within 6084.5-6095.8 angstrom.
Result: 14.2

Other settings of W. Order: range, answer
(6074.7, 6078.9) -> 15.04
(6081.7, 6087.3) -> 14.12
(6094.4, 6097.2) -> 14.47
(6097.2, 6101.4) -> 14.31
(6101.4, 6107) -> 14.43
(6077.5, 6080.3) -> 14.91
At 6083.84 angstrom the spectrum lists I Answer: 13.88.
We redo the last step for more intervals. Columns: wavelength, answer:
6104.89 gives 13.13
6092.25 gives 13.91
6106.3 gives 12.49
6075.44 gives 14.55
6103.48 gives 14.43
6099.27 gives 14.07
